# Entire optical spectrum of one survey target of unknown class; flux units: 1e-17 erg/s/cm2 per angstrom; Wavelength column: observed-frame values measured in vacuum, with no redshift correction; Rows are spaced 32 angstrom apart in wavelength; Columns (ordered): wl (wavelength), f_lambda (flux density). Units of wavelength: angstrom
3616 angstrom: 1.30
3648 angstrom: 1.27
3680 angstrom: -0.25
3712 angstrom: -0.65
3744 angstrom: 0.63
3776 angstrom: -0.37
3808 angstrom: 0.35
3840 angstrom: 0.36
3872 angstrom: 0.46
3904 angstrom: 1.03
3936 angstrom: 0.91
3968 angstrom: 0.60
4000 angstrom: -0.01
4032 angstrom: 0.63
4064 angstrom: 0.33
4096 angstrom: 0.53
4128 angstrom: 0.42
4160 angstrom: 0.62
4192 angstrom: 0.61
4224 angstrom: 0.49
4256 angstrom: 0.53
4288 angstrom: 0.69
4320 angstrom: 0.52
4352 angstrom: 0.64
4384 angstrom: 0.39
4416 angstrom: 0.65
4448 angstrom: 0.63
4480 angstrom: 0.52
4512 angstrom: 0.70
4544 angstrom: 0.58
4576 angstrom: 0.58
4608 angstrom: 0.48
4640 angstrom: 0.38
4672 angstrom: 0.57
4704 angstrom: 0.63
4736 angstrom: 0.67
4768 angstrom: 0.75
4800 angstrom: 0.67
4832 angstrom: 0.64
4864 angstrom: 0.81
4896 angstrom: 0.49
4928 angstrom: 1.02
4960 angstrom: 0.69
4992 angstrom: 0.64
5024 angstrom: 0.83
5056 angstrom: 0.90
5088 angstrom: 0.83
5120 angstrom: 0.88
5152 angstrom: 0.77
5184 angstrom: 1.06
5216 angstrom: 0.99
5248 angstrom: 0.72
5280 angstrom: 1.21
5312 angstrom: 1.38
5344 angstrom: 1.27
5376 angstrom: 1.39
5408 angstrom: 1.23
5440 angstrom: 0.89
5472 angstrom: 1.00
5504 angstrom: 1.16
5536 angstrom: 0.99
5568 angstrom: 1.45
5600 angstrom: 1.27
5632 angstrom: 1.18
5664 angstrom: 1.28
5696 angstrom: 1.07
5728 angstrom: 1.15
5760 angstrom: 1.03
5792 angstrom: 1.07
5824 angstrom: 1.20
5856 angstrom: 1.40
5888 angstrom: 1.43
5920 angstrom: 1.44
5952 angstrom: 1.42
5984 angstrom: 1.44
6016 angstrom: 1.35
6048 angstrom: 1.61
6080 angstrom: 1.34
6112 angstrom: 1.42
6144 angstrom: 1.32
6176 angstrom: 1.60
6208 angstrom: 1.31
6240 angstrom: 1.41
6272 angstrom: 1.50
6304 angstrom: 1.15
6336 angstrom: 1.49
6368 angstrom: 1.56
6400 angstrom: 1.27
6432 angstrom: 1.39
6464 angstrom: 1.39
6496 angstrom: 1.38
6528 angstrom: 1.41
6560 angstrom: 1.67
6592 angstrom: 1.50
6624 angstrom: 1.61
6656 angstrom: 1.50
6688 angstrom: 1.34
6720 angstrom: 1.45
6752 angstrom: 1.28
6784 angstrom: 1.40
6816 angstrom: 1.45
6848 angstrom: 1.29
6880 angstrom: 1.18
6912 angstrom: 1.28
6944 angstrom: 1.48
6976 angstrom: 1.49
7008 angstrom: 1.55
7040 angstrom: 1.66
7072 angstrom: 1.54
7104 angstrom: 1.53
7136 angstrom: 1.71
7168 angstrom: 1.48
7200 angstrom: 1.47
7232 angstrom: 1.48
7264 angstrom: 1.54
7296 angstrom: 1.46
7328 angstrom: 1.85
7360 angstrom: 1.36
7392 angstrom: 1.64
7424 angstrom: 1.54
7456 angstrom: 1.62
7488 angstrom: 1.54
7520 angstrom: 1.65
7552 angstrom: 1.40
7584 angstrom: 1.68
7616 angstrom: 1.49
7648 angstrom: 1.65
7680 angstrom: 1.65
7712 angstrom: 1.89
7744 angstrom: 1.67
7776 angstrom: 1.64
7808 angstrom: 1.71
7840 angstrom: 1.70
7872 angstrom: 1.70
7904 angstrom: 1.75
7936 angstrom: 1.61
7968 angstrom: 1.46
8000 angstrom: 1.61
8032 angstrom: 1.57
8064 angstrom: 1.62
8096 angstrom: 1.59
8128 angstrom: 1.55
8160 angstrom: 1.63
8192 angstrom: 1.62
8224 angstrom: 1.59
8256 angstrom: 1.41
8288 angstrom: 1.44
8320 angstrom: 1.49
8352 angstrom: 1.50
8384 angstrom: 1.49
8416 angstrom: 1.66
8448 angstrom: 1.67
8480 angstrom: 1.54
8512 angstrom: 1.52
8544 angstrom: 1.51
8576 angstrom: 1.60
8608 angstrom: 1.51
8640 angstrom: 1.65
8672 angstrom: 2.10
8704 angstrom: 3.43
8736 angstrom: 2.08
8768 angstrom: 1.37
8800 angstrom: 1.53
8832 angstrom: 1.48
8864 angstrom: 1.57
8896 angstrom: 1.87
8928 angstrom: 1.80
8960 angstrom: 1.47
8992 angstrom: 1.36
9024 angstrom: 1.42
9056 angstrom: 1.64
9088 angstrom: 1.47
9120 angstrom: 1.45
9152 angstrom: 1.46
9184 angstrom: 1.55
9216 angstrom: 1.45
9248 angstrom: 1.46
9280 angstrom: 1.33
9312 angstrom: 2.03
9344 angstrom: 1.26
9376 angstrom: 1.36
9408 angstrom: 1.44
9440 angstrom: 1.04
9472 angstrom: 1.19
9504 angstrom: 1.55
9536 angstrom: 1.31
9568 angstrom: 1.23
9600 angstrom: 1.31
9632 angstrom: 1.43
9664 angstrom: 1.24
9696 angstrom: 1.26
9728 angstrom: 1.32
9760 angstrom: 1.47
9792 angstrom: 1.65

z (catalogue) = 0.32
